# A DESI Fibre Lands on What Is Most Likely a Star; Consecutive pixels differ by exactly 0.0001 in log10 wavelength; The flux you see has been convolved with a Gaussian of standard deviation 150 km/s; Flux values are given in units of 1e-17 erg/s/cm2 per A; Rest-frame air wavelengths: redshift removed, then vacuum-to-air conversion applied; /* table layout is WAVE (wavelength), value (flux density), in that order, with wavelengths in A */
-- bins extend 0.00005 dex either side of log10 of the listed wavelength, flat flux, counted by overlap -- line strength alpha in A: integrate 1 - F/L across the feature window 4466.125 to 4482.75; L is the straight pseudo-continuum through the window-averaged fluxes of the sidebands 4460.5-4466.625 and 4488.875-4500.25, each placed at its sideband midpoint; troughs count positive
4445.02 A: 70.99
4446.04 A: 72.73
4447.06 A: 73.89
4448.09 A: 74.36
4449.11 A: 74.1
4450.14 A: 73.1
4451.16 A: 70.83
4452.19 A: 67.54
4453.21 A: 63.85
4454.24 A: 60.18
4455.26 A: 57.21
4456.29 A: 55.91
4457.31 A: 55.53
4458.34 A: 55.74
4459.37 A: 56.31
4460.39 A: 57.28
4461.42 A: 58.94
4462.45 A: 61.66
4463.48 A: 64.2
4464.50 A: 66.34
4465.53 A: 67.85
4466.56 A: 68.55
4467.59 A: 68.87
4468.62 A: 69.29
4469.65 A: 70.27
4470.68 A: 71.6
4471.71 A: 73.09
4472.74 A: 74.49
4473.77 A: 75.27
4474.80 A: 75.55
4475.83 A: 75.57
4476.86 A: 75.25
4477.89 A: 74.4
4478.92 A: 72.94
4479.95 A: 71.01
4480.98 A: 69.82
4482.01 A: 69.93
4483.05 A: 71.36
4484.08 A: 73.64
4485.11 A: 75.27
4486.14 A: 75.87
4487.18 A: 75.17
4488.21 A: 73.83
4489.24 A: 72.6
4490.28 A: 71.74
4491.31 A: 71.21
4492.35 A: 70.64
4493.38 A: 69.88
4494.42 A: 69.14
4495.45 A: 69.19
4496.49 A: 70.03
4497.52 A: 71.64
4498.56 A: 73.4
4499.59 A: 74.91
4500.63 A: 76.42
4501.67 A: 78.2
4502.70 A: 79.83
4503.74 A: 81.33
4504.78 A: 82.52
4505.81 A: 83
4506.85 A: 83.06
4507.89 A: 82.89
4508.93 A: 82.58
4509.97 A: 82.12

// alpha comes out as -1.46 A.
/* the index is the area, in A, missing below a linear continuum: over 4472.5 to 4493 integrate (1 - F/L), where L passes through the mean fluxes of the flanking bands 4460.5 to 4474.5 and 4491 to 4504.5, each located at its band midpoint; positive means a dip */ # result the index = -0.7 A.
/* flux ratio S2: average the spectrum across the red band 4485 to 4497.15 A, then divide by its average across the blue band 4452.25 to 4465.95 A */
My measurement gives 1.2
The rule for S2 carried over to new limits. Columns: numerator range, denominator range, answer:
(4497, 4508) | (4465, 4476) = 1.10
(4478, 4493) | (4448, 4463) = 1.16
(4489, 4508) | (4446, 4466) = 1.17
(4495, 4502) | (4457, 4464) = 1.25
